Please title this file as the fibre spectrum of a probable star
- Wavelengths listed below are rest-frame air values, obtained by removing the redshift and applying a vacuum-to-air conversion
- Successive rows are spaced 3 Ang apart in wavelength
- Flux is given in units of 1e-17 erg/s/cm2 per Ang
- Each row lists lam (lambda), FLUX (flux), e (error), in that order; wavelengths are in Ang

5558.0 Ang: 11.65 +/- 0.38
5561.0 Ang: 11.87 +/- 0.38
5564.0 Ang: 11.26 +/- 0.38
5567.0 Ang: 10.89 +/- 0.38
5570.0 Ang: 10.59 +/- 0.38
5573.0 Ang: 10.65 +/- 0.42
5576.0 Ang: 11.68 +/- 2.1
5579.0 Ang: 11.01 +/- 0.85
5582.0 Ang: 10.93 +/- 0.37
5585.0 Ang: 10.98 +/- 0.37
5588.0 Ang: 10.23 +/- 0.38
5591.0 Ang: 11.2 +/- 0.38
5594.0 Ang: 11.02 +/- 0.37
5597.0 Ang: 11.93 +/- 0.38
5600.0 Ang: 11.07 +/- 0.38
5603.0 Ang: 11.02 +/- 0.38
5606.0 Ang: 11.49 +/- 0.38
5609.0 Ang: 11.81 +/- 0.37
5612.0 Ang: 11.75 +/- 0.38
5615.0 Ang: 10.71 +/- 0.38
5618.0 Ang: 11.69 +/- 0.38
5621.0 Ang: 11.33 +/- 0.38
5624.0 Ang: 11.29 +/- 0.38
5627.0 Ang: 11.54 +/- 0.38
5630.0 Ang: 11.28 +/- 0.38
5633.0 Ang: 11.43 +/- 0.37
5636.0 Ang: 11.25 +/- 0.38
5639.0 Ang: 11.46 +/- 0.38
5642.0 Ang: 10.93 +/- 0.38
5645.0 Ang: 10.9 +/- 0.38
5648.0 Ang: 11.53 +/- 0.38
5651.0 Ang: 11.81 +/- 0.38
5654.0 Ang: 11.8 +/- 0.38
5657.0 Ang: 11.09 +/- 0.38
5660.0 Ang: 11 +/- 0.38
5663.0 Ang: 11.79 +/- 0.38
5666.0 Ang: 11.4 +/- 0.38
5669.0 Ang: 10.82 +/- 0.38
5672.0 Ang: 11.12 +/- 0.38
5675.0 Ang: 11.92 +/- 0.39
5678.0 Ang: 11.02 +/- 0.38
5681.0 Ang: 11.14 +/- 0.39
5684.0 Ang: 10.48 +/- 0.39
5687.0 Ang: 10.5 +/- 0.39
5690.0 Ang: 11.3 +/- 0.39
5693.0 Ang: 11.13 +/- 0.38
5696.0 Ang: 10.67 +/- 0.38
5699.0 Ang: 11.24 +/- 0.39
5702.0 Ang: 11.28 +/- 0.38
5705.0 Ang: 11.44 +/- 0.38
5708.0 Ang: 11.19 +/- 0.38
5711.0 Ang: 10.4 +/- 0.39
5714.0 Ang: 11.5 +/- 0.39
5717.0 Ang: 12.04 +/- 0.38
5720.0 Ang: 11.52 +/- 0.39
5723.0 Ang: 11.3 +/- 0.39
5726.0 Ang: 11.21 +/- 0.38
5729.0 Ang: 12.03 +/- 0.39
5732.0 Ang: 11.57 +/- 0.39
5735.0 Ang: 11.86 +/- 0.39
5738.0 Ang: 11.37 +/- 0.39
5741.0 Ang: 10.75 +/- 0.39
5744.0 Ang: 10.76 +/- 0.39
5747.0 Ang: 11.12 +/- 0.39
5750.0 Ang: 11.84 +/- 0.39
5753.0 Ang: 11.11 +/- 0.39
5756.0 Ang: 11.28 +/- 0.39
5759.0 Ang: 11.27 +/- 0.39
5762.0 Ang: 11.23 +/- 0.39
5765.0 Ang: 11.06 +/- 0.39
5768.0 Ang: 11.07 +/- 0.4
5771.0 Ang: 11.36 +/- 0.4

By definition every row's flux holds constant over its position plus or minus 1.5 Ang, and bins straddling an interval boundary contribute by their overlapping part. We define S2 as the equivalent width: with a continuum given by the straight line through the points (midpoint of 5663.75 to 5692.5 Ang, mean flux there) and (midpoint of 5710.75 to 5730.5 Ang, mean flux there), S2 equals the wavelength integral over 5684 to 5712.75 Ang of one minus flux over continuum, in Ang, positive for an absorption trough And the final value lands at 0.7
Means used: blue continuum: 11.1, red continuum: 11.5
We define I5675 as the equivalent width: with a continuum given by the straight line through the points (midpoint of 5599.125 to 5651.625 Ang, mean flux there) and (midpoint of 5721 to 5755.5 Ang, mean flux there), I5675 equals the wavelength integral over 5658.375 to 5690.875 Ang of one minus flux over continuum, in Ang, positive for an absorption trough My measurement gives 0.6 Ang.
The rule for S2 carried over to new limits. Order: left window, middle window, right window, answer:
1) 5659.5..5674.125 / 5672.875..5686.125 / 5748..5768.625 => 0.19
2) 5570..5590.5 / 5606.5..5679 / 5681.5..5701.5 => -3.01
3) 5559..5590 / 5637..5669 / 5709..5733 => -0.28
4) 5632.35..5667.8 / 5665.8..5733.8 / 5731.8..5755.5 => 0.55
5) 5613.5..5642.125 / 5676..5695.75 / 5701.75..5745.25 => 0.69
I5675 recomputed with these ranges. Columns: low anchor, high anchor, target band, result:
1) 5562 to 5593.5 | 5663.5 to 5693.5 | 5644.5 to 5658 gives -0.5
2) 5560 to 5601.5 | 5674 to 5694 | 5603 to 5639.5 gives -1.1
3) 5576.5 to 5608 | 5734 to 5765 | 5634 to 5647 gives 0.0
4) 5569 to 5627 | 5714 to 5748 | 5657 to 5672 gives 0.1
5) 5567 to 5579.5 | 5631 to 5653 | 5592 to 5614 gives -0.6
